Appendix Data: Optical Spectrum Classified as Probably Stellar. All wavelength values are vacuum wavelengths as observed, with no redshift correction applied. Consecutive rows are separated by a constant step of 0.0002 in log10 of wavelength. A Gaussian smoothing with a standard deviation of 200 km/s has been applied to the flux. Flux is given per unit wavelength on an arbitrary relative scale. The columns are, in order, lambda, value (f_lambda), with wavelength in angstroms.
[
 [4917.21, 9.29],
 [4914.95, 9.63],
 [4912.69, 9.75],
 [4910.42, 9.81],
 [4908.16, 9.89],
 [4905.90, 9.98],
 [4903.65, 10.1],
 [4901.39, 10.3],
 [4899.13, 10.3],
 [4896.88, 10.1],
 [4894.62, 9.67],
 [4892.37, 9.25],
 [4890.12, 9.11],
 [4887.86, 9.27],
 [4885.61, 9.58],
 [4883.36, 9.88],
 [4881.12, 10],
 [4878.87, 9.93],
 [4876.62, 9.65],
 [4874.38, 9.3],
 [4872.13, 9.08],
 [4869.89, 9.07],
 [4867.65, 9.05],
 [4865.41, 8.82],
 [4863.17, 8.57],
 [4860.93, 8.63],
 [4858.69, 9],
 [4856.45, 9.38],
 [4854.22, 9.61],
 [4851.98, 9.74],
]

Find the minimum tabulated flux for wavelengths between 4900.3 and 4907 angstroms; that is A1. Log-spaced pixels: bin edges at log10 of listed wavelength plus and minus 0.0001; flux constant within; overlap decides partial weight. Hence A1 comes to 9.98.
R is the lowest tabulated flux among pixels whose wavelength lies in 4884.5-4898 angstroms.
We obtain 9.11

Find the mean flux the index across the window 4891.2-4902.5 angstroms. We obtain 9.92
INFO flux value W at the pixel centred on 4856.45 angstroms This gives 9.38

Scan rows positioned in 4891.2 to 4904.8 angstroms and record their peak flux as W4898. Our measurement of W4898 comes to 10.3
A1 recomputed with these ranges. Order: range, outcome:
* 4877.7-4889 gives 9.27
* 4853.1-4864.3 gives 8.57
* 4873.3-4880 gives 9.3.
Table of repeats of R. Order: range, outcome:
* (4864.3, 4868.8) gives 8.82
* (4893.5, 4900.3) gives 9.67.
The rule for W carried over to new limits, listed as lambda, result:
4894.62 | 9.67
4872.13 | 9.08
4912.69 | 9.75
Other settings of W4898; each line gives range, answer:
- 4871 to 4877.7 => 9.65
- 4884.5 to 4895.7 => 9.67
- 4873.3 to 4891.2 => 10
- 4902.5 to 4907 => 10.1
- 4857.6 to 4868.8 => 9.05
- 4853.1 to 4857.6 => 9.61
